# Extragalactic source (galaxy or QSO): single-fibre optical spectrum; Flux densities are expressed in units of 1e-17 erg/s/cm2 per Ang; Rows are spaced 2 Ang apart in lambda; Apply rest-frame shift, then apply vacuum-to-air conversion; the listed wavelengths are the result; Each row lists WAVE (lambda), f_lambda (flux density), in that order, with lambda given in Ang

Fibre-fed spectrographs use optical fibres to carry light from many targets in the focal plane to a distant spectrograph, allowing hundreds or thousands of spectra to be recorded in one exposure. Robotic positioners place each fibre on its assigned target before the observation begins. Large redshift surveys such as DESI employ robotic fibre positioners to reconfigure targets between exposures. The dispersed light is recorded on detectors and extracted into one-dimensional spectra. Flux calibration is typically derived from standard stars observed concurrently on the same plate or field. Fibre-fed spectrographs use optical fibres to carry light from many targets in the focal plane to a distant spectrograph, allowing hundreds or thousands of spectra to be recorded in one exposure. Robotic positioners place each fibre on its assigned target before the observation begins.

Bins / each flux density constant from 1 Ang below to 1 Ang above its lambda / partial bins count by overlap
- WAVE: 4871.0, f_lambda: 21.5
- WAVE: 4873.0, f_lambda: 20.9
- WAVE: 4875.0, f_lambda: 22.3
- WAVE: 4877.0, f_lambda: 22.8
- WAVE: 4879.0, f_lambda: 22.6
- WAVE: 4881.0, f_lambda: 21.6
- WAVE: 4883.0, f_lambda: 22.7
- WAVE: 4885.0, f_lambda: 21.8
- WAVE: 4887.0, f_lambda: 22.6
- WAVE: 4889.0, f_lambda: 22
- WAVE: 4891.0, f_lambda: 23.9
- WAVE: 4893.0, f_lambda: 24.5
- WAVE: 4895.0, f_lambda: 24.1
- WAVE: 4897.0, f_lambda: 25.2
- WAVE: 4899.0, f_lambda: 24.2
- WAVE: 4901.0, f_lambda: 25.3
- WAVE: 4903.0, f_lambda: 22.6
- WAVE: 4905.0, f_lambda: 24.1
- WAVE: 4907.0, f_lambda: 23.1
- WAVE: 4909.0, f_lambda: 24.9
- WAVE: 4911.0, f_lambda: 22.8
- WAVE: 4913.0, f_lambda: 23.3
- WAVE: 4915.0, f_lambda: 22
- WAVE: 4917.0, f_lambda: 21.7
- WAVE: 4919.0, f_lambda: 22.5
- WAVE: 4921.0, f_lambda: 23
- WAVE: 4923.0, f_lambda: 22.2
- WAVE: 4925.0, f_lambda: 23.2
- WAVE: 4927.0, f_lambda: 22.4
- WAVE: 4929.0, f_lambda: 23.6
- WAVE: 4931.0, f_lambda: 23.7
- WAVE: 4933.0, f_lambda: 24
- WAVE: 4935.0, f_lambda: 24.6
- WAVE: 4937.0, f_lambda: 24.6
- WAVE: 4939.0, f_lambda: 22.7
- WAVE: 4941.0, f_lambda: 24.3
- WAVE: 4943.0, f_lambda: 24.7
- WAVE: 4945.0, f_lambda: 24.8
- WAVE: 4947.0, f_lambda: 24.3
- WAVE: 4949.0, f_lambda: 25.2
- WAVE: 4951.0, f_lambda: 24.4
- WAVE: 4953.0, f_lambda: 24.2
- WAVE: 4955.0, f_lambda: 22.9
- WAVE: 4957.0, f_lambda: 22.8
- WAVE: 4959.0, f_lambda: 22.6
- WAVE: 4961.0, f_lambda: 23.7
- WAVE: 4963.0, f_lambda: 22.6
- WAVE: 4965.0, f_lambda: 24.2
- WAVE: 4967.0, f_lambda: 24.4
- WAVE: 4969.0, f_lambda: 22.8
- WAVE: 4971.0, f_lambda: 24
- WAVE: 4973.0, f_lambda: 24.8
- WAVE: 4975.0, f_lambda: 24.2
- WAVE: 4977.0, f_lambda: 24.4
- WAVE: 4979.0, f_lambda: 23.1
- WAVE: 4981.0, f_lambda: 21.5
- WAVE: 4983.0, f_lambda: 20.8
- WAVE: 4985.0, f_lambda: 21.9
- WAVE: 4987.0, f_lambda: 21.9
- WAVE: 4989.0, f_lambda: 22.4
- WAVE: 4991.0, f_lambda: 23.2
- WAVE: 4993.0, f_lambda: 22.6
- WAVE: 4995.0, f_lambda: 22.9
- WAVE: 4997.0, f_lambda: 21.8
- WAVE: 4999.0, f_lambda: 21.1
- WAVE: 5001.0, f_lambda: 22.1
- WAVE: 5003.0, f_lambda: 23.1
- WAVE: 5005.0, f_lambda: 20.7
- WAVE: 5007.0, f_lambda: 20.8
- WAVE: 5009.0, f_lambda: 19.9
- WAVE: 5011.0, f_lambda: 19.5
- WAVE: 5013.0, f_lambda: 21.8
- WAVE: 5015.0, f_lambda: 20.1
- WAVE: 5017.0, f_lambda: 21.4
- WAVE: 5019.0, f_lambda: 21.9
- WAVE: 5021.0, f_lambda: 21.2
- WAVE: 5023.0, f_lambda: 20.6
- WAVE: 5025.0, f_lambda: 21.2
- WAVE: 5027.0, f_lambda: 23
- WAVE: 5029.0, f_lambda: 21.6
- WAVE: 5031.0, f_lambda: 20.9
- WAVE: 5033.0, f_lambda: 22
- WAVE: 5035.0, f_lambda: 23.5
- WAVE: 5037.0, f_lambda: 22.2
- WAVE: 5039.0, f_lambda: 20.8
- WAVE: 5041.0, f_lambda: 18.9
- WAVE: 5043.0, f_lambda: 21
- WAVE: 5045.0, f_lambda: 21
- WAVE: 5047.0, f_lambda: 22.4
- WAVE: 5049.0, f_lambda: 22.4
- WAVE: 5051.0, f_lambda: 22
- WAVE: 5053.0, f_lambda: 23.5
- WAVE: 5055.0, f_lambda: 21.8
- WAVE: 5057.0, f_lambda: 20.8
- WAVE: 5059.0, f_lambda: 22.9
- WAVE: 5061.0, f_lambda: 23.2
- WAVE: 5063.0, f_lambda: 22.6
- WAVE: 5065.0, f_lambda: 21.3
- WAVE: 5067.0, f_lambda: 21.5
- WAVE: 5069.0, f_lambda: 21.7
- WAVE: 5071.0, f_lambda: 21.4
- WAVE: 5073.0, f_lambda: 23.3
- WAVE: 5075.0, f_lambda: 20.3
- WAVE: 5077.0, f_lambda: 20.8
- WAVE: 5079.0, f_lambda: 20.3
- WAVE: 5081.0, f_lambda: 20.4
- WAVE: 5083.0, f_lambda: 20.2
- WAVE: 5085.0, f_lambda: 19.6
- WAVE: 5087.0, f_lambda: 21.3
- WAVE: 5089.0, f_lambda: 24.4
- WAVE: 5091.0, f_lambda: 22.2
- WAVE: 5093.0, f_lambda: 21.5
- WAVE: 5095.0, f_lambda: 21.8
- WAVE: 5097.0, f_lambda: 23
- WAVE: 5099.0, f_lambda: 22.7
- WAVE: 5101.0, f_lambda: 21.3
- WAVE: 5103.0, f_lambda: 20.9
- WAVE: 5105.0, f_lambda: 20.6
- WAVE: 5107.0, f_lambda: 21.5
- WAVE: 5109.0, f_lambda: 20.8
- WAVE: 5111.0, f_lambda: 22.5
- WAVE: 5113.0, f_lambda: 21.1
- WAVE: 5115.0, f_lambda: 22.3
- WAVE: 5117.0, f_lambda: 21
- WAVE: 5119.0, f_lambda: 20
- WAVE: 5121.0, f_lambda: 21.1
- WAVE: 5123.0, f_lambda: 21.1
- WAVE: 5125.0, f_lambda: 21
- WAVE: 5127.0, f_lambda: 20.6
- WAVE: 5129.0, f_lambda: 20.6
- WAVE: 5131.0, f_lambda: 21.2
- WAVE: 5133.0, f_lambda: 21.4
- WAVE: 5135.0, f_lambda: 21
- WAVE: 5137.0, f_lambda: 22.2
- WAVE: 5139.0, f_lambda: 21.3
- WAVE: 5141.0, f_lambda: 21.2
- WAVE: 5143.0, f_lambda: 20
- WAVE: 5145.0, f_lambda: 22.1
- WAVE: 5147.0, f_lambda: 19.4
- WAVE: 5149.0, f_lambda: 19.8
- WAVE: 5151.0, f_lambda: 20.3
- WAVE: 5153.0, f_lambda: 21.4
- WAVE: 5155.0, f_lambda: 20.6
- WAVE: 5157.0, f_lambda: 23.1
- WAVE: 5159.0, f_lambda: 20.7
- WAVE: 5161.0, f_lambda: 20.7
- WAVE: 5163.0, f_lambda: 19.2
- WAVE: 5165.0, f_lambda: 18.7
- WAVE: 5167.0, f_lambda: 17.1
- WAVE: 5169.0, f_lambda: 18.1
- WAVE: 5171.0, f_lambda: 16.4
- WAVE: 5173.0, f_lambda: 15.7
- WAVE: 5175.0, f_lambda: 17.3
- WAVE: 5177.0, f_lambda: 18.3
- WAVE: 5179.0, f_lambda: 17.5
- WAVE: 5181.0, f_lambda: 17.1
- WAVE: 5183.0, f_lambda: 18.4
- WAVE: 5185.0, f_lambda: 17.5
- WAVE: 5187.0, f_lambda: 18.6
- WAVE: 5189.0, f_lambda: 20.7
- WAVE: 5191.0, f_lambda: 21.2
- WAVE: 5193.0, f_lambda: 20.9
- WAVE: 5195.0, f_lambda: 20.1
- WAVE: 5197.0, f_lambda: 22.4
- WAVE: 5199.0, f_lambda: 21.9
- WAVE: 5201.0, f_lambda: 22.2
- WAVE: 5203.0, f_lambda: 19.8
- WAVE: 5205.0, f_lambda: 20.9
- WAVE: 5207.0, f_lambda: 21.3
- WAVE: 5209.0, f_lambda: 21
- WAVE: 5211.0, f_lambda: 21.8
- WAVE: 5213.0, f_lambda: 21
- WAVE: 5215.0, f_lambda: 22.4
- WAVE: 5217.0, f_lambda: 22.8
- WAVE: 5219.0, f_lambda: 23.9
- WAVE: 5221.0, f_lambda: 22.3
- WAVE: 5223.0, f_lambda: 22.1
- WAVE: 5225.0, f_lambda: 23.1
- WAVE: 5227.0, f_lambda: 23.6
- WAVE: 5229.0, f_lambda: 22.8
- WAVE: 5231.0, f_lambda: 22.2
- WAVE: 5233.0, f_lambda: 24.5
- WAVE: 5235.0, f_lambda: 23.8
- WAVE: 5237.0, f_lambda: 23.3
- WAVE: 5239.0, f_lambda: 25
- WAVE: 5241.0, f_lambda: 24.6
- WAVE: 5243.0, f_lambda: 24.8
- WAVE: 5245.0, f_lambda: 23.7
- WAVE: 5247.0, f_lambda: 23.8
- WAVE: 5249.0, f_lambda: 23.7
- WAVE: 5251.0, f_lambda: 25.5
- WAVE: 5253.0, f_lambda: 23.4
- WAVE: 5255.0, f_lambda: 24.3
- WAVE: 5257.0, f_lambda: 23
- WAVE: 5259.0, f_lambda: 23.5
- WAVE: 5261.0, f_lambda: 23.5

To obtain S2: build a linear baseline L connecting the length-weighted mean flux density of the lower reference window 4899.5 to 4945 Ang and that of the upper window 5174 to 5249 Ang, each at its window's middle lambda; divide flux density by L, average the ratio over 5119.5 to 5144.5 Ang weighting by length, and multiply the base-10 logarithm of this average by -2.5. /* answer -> 0.05 mag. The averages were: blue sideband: 23.5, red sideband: 21.6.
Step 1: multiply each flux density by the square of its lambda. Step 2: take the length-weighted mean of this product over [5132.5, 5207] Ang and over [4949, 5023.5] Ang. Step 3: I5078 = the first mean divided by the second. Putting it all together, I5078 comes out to 0.95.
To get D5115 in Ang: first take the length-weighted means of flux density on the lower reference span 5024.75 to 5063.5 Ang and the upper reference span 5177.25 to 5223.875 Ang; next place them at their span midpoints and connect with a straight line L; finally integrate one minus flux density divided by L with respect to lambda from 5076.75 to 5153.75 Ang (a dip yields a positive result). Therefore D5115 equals 0.7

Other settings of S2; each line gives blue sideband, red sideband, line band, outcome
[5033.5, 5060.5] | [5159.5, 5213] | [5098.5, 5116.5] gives -0.04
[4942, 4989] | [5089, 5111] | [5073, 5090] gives 0.05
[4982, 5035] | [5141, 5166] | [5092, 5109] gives -0.04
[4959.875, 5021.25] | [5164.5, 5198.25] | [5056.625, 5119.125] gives -0.06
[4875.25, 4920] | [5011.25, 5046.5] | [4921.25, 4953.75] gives -0.06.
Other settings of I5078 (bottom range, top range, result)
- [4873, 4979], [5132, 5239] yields 0.98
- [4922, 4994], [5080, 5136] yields 0.97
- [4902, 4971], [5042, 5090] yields 0.97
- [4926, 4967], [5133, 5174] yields 0.91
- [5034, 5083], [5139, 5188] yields 0.92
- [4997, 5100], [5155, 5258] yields 1.05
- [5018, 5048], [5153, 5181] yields 0.92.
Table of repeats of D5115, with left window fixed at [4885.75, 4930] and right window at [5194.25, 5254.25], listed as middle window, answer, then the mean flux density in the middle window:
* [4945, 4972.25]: -0.6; 23.8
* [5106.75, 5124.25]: 1.3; 21.3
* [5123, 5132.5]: 0.9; 20.9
